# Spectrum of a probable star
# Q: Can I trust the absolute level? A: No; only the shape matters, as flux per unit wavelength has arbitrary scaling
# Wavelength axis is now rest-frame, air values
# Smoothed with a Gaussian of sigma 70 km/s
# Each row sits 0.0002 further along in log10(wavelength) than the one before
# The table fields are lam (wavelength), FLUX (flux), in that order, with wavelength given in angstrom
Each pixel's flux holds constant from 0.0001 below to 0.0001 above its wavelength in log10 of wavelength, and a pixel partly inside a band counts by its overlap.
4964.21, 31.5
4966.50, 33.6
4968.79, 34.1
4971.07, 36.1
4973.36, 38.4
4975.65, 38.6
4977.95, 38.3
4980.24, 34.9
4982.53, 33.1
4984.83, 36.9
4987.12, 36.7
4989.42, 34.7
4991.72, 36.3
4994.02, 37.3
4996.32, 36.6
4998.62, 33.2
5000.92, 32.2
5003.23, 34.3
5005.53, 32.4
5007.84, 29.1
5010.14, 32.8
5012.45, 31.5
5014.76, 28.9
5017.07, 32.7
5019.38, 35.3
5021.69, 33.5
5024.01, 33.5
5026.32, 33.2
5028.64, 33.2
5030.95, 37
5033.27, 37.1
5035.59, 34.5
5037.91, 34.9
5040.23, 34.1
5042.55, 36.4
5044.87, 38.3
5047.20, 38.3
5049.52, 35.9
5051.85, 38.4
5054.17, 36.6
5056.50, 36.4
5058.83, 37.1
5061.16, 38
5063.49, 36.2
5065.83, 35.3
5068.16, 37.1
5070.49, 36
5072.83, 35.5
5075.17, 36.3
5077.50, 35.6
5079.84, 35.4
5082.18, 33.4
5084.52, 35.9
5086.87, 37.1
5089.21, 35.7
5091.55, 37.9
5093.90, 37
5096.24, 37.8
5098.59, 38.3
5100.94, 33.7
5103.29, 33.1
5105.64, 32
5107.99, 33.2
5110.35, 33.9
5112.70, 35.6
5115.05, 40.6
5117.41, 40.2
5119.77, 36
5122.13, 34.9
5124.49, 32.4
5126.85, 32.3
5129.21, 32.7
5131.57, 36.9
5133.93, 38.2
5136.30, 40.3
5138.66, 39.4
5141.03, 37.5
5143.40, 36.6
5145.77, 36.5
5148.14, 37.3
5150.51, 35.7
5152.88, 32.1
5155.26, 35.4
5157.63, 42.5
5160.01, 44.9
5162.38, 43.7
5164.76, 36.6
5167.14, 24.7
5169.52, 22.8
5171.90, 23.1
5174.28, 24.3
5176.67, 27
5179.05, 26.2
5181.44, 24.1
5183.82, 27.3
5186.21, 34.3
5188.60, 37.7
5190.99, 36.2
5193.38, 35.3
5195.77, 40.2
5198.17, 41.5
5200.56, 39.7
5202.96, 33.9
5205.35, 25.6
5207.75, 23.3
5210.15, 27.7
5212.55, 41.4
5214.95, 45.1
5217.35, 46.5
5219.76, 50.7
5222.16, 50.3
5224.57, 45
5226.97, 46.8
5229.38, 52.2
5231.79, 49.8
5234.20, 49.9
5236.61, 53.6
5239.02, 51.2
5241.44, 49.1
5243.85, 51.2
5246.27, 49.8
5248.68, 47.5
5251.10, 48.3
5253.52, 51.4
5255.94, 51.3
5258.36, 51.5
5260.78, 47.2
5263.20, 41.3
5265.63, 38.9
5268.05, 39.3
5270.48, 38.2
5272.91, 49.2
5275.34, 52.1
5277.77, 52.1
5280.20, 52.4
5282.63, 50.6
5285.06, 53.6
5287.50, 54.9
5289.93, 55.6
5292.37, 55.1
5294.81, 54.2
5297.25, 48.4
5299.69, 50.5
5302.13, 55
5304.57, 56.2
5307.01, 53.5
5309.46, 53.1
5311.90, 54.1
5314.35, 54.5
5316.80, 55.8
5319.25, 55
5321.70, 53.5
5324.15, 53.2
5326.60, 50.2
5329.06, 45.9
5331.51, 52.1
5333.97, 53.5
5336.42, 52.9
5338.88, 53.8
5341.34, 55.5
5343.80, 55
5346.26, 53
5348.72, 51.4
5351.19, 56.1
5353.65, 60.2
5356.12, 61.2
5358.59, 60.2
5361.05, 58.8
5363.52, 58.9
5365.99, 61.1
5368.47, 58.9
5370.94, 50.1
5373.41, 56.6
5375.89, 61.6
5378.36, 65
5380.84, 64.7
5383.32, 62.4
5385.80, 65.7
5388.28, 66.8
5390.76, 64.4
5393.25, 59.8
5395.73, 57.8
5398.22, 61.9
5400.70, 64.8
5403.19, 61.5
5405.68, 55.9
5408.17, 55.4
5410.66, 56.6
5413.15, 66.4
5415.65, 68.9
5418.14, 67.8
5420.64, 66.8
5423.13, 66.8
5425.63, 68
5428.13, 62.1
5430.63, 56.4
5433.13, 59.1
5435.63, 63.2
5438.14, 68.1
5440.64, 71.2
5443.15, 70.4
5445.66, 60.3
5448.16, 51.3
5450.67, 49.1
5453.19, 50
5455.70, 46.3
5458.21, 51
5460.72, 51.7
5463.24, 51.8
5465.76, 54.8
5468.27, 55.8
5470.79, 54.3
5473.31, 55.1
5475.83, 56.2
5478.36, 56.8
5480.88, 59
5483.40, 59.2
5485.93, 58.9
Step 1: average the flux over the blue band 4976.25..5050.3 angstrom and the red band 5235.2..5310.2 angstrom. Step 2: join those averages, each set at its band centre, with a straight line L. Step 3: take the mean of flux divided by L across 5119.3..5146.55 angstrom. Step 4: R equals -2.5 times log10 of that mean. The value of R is 0.16 mag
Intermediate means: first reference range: 34.6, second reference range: 50.2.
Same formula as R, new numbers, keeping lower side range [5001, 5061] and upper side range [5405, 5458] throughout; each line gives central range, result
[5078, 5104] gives 0.08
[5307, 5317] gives -0.02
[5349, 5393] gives -0.07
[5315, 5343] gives 0.02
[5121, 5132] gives 0.21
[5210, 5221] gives 0.07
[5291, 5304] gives -0.02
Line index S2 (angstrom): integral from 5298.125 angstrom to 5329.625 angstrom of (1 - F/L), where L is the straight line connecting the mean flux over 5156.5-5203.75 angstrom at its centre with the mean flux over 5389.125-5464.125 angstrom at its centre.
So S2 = -3.5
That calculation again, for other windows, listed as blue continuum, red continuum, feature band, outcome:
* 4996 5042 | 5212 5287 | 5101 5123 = 2.3 angstrom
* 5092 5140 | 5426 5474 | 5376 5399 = -4.3 angstrom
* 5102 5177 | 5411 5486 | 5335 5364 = -2.8 angstrom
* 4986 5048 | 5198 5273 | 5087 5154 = 5.4 angstrom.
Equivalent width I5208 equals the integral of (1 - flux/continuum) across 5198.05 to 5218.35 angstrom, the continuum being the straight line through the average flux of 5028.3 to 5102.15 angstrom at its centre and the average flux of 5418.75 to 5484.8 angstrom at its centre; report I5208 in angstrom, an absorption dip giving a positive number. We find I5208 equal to 4.01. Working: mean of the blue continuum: 36.3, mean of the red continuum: 58.3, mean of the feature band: 35.7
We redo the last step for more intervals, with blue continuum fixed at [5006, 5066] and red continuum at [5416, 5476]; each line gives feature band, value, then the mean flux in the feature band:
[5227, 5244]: -1.5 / 50.7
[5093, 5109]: 1.5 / 35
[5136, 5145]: 0.6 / 38.2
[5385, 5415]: -2.9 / 61.5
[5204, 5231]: 2.5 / 41.4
